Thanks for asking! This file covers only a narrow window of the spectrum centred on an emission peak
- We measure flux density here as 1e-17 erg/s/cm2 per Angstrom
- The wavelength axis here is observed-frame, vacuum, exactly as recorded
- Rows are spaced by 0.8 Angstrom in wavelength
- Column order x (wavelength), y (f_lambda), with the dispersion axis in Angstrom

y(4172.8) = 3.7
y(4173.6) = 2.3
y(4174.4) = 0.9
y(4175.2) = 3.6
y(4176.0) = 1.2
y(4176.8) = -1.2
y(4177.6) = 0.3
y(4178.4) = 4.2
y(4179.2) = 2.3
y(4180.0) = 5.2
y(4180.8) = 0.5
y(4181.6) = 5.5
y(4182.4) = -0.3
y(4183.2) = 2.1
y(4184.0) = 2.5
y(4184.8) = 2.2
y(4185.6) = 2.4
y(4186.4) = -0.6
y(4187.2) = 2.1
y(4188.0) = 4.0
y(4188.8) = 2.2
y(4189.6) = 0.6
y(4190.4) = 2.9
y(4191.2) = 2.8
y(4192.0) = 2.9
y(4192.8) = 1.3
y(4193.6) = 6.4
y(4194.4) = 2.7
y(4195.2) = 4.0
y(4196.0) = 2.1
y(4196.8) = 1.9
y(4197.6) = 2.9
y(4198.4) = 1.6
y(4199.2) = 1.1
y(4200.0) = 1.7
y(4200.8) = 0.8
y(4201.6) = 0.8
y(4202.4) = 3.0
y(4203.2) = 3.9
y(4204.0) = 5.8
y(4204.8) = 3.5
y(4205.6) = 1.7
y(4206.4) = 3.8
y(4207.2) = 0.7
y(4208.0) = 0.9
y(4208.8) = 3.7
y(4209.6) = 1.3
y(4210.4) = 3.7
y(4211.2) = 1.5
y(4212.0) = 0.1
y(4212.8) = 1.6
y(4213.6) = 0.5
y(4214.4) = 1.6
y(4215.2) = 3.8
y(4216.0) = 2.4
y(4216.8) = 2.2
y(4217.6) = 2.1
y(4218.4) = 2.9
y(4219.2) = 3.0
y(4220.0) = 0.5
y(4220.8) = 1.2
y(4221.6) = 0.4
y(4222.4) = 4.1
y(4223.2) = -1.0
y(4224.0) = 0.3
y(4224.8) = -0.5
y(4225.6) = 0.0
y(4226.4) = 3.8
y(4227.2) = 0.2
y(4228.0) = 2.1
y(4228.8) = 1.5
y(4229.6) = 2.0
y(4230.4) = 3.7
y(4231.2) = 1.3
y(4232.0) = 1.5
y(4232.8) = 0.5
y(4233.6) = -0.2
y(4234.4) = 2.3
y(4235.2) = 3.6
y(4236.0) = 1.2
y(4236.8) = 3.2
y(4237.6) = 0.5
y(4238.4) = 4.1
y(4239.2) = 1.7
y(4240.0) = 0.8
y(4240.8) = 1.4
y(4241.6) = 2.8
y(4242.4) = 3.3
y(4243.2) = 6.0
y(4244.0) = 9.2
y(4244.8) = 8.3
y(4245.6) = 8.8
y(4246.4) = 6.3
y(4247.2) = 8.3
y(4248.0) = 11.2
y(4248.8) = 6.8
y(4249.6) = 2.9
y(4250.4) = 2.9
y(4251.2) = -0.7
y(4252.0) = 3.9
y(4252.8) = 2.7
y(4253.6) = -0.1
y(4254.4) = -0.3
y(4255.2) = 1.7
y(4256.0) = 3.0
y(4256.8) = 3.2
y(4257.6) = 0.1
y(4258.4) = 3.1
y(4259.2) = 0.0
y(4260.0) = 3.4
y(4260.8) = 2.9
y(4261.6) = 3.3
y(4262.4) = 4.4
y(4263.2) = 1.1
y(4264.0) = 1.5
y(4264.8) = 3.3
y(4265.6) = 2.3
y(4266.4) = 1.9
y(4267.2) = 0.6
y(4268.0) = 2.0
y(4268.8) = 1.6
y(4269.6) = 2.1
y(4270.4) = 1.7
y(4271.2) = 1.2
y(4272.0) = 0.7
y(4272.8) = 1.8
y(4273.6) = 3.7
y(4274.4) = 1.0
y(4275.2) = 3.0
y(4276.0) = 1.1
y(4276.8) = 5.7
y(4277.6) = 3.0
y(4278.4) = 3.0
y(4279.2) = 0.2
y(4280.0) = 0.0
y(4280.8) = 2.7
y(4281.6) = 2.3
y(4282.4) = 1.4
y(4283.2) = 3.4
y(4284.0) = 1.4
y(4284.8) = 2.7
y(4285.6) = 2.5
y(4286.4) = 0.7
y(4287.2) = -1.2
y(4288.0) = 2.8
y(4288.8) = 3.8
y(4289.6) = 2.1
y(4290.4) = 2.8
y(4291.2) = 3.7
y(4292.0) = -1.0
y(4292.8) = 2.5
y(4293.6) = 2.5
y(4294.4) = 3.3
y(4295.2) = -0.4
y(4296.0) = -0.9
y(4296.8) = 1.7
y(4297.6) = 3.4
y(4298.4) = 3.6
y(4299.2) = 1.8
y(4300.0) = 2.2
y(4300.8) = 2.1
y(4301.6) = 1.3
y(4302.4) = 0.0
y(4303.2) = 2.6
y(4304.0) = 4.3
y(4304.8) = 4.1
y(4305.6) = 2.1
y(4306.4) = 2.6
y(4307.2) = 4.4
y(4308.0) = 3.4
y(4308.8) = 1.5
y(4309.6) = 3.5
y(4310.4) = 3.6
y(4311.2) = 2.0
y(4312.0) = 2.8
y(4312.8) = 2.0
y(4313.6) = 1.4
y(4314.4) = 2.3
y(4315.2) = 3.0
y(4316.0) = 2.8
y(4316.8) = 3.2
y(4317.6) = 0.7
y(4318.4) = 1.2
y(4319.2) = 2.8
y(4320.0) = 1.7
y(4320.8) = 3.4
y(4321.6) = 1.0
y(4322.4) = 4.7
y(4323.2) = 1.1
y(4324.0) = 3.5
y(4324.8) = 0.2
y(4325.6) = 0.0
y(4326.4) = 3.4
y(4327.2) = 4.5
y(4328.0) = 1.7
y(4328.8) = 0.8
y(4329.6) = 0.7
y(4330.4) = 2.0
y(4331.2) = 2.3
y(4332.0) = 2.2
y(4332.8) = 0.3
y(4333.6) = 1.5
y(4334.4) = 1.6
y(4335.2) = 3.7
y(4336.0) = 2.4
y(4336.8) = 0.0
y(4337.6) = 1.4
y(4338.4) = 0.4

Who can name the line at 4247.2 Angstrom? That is [O II] 3727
